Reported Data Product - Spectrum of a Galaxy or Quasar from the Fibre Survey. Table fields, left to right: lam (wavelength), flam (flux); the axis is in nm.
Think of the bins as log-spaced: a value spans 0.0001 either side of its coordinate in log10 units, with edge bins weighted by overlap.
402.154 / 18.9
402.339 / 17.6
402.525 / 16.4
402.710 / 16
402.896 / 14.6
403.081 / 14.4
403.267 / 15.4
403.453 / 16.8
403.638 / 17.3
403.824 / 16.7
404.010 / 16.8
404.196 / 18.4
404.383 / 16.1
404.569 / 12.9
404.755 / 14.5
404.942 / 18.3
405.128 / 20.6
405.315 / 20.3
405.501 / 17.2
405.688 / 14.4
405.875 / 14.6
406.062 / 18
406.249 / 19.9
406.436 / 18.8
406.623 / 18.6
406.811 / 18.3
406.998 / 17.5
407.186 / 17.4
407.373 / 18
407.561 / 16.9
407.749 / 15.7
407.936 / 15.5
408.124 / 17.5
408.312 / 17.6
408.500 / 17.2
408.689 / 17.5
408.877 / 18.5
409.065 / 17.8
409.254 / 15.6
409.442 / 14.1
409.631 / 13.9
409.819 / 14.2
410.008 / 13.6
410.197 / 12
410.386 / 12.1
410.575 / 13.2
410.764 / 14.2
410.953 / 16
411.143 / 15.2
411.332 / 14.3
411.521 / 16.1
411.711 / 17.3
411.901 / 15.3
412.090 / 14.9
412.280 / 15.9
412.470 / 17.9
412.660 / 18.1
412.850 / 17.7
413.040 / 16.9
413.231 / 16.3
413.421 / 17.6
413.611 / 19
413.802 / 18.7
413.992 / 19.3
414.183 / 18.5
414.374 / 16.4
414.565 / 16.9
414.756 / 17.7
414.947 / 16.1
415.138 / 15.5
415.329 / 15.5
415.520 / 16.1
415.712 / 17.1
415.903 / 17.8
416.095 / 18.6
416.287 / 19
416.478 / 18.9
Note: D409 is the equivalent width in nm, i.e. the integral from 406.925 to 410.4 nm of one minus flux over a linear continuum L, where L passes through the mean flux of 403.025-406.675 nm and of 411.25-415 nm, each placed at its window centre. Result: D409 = 0.21 nm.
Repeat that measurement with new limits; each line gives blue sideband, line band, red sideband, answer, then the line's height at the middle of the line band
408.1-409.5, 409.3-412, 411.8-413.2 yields 0.387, 16.8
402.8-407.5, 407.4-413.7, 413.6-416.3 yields 0.467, 17.2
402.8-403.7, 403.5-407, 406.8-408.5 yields -0.214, 16.3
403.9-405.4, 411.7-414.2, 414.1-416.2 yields -0.055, 17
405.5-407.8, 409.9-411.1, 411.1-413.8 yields 0.236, 16.9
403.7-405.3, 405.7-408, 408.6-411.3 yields -0.187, 16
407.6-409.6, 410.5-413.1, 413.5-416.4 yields 0.171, 17.1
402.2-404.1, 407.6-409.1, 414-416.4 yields -0.041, 16.7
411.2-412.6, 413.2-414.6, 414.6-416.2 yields -0.126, 16.5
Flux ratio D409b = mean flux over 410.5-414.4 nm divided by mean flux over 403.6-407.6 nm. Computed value 1.0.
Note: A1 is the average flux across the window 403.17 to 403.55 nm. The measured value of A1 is 16.1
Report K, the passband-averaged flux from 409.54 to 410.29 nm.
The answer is 13.4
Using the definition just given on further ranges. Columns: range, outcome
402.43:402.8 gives 16.2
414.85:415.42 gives 15.7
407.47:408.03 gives 16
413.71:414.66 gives 18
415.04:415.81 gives 16.1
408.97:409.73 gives 15.4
